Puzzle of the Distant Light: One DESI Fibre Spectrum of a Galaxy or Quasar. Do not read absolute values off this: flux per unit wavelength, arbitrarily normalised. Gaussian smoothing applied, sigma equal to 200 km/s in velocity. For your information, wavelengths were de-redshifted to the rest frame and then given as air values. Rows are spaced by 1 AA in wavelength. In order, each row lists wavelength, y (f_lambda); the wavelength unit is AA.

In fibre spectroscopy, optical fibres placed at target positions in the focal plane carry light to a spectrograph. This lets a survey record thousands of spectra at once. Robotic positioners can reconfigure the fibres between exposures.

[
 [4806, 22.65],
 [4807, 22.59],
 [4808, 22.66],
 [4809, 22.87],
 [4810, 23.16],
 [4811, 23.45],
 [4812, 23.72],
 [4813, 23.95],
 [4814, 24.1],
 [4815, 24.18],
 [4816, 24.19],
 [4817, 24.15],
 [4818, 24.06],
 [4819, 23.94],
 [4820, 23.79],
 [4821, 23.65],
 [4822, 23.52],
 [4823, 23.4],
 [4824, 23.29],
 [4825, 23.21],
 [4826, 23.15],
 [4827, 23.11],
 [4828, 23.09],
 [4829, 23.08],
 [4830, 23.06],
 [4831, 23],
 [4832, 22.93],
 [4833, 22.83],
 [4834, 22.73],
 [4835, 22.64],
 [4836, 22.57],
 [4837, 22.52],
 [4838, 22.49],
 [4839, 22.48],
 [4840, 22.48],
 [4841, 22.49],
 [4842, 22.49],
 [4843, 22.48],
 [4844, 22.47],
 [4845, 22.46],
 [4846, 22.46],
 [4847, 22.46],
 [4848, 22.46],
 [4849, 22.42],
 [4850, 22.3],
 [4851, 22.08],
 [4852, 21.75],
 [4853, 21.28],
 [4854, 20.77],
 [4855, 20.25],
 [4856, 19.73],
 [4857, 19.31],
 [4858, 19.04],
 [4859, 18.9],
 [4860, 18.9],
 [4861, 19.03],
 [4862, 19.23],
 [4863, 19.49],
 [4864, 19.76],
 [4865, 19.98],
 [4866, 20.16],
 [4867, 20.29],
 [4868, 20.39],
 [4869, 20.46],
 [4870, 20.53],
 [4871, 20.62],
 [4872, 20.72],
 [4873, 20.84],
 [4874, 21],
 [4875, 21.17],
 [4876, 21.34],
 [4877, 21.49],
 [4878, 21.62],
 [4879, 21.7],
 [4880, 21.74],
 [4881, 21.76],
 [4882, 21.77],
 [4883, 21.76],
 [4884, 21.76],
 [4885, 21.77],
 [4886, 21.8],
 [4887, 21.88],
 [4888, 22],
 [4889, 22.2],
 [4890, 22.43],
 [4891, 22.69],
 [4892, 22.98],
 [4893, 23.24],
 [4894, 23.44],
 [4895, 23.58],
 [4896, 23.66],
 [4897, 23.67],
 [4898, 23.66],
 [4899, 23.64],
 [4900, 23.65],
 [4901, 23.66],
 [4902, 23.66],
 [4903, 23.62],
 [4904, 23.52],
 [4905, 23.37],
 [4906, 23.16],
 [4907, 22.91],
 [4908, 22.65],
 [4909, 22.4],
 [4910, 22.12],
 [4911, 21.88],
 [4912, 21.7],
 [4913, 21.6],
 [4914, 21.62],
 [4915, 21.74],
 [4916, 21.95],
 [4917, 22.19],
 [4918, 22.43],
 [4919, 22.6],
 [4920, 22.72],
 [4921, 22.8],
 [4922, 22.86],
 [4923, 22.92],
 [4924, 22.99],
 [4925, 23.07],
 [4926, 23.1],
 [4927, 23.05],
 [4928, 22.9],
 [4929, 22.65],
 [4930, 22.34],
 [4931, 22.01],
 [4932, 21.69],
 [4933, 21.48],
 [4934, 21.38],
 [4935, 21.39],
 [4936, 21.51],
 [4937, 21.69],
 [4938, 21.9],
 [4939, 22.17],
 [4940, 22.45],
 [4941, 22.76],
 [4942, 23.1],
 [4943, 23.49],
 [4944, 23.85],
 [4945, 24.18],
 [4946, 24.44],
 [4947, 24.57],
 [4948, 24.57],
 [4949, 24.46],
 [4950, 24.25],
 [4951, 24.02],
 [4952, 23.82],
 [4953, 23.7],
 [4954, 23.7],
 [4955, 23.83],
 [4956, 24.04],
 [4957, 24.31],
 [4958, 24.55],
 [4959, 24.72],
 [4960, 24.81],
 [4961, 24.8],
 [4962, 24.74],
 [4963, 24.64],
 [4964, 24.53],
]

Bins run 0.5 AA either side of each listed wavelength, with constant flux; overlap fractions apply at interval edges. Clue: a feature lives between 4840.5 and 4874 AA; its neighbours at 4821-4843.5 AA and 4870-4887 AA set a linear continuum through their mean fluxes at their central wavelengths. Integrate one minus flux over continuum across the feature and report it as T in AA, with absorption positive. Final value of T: 1.9 AA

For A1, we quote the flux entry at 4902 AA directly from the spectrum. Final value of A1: 23.66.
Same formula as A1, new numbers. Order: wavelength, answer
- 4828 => 23.09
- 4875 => 21.17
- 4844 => 22.47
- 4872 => 20.72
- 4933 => 21.48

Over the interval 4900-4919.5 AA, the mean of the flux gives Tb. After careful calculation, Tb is 22.6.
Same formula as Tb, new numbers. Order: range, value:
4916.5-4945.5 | 22.5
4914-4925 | 22.5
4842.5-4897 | 21.4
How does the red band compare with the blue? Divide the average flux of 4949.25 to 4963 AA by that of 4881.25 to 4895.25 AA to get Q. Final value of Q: 1.09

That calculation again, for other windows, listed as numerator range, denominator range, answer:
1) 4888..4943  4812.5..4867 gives 1.02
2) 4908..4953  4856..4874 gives 1.14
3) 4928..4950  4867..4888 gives 1.07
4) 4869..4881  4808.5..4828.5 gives 0.90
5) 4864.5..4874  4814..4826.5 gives 0.86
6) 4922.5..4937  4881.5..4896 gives 0.99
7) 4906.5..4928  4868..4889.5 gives 1.05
